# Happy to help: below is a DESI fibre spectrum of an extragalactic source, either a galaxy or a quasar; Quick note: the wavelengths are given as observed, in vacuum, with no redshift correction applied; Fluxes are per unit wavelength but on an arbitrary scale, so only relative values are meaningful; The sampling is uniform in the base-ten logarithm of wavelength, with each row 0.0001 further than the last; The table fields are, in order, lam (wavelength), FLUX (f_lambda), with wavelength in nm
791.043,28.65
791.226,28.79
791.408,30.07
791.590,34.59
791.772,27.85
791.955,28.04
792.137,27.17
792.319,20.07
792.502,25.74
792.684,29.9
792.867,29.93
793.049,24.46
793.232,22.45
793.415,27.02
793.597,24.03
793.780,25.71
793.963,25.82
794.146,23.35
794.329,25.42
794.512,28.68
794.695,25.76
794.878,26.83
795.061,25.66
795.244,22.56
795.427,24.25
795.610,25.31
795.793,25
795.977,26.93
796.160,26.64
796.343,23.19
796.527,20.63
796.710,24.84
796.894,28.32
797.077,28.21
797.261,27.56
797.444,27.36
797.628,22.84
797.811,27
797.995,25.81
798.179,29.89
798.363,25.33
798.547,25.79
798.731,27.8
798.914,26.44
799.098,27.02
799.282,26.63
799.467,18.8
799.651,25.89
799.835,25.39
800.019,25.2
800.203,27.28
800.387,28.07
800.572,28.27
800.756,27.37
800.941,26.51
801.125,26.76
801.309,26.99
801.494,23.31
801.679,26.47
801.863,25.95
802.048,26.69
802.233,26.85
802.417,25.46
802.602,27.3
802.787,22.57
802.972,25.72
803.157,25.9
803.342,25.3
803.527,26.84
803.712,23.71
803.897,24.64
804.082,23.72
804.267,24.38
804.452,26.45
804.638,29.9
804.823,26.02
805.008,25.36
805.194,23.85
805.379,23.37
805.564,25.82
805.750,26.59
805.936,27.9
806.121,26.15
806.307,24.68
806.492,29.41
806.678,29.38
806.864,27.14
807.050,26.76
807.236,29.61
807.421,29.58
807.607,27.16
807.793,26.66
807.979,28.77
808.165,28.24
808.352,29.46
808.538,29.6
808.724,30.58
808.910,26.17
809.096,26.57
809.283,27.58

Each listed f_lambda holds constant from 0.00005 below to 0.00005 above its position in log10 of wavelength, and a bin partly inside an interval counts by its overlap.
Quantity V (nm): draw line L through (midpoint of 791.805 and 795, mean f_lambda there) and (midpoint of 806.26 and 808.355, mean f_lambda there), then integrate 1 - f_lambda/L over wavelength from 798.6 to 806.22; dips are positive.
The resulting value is 0.41 nm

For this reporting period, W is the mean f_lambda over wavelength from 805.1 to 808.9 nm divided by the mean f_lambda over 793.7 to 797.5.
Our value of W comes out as 1.07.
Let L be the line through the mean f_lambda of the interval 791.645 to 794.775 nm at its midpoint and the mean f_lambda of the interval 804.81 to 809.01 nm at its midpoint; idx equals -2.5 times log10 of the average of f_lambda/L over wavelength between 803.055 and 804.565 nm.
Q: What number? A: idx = 0.08 mag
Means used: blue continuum 26.1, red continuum 27.3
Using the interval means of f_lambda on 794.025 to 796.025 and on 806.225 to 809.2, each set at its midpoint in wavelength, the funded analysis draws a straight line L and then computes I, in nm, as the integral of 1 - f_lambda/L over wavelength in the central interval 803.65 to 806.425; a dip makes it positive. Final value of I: 0.20 nm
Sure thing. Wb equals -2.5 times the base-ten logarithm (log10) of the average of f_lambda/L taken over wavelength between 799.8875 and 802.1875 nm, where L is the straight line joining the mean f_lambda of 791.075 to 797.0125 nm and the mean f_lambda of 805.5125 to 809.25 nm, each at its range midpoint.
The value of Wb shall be 0.02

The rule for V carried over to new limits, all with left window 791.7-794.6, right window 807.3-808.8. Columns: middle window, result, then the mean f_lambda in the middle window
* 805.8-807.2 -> 0.052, 27.4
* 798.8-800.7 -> 0.087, 26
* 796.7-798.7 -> 0.005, 26.7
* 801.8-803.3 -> 0.105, 25.8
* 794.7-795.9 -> 0.061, 25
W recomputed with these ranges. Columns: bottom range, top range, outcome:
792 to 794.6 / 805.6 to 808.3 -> 1.08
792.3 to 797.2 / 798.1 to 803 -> 1.02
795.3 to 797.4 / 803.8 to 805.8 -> 1.00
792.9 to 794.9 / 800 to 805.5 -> 1.02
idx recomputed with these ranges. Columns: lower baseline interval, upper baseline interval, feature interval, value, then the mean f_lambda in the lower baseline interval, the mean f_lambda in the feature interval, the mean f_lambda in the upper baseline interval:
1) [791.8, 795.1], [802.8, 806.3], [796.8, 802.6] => -0.03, 25.9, 26.4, 25.6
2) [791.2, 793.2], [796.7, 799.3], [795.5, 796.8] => 0.10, 27.7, 24.6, 26.8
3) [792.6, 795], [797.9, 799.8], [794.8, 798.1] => 0.02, 26.1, 25.5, 25.9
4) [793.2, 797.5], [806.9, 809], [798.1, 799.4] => -0.02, 25.5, 26.8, 28.4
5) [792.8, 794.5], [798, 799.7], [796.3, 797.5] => 0.00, 25.4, 25.8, 25.9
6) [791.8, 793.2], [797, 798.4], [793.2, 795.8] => 0.05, 26.4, 25.3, 26.8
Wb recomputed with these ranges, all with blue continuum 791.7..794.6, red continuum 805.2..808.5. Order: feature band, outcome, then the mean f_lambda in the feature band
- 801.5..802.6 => 0.03 mag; 26.1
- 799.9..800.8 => -0.02 mag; 27.2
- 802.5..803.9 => 0.07 mag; 25.3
